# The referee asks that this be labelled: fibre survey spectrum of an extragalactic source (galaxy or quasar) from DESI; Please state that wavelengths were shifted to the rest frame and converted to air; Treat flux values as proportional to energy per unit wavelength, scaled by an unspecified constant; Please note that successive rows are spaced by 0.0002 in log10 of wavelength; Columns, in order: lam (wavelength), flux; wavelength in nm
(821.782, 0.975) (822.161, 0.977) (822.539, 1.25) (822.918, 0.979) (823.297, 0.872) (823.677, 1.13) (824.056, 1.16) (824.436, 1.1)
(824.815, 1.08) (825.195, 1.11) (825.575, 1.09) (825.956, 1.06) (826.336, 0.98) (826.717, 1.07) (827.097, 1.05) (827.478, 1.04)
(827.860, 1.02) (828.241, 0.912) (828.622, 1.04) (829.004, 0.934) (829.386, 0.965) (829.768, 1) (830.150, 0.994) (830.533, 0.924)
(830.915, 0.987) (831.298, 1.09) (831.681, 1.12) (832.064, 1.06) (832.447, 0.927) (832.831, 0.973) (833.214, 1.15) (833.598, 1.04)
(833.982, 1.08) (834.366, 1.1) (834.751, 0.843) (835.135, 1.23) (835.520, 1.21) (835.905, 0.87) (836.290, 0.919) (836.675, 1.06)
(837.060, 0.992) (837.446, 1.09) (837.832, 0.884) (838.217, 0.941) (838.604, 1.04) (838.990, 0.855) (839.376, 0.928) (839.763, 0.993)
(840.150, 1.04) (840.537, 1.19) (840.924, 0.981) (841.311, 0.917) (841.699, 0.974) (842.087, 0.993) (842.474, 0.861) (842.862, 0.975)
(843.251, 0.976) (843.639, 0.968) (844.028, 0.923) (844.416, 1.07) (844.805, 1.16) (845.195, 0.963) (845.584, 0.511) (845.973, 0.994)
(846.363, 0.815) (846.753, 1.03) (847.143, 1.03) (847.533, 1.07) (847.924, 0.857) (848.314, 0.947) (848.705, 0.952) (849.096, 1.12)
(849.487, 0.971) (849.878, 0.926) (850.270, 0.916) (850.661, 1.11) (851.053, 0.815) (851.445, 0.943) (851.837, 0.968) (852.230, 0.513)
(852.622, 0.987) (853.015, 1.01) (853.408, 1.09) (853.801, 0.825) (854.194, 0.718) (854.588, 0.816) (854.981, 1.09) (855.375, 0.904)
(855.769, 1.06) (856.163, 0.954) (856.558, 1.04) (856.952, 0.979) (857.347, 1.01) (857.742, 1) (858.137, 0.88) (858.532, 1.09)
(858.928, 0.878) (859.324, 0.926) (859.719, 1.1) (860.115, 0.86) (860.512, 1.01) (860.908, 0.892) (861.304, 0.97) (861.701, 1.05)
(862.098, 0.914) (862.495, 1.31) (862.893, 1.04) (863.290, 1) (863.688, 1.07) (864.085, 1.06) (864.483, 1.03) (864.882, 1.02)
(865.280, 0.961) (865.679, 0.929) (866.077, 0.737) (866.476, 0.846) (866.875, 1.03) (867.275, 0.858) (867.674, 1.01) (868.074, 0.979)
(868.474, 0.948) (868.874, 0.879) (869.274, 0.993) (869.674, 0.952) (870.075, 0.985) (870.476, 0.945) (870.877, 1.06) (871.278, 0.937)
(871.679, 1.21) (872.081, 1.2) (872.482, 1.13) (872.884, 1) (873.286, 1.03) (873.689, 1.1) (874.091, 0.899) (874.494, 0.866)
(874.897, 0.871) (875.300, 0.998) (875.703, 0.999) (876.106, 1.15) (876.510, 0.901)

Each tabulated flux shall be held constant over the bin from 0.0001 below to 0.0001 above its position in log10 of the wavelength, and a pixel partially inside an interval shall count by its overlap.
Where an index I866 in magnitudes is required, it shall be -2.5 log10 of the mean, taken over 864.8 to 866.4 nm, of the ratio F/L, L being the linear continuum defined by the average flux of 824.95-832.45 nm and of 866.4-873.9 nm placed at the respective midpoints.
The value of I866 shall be 0.13 mag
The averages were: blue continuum 1.02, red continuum 1.01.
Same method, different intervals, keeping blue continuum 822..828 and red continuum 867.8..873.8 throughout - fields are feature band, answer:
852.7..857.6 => 0.08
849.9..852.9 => 0.16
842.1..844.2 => 0.11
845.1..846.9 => 0.22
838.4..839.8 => 0.11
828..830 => 0.09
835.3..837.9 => 0.04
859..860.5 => 0.08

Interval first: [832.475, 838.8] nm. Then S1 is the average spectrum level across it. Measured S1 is 1.02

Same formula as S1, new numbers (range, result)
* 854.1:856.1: 0.93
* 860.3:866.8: 0.99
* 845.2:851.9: 0.94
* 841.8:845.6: 0.961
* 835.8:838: 0.974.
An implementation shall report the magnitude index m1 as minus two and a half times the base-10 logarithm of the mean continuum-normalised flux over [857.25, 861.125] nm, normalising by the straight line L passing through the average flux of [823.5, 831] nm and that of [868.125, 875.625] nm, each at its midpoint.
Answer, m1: 0.05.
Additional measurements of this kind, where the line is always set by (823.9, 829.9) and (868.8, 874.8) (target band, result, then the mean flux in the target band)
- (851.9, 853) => 0.24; 0.819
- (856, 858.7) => 0.03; 0.993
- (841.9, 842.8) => 0.10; 0.935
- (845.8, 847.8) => 0.05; 0.983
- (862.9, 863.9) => -0.02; 1.04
